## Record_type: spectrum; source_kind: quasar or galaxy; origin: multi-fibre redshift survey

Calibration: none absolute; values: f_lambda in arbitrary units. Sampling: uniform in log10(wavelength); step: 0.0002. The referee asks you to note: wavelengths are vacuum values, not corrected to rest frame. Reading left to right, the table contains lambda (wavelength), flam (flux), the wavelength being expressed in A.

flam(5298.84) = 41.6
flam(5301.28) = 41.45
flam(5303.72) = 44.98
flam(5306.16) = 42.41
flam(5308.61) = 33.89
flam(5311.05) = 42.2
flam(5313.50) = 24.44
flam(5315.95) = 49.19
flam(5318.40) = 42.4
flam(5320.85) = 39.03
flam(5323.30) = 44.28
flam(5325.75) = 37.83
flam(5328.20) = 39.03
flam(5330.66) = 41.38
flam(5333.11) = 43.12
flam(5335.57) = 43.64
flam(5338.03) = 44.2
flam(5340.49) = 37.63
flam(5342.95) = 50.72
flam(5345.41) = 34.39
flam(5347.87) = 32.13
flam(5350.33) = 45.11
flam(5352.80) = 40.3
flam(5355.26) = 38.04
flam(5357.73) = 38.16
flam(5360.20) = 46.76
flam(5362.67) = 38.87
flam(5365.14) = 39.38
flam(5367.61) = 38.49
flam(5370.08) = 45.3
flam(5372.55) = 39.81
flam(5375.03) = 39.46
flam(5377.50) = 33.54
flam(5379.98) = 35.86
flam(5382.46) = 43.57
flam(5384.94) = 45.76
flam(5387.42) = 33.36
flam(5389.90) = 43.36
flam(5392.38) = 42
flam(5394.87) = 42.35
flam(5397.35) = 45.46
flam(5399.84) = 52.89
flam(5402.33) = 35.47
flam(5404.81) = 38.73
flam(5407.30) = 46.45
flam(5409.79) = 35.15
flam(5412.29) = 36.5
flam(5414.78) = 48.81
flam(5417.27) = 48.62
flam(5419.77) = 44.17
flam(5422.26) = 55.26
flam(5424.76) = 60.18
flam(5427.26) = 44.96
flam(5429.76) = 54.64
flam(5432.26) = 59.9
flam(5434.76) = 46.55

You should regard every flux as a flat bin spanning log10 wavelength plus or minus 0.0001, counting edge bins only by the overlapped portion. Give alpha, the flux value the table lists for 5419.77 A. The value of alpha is 44.17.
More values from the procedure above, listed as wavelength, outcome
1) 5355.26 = 38.04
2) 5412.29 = 36.5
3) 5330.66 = 41.38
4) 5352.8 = 40.3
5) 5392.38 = 42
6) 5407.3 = 46.45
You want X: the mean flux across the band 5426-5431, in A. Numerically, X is 49.8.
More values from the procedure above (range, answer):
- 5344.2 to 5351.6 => 37.2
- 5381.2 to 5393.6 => 41.6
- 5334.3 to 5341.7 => 41.8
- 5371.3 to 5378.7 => 37.7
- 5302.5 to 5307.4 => 43.7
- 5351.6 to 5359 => 38.9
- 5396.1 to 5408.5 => 43.8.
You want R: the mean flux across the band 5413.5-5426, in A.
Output 51.4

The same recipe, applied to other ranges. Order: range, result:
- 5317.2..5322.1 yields 40.7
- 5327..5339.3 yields 42.2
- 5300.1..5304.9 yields 43.2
